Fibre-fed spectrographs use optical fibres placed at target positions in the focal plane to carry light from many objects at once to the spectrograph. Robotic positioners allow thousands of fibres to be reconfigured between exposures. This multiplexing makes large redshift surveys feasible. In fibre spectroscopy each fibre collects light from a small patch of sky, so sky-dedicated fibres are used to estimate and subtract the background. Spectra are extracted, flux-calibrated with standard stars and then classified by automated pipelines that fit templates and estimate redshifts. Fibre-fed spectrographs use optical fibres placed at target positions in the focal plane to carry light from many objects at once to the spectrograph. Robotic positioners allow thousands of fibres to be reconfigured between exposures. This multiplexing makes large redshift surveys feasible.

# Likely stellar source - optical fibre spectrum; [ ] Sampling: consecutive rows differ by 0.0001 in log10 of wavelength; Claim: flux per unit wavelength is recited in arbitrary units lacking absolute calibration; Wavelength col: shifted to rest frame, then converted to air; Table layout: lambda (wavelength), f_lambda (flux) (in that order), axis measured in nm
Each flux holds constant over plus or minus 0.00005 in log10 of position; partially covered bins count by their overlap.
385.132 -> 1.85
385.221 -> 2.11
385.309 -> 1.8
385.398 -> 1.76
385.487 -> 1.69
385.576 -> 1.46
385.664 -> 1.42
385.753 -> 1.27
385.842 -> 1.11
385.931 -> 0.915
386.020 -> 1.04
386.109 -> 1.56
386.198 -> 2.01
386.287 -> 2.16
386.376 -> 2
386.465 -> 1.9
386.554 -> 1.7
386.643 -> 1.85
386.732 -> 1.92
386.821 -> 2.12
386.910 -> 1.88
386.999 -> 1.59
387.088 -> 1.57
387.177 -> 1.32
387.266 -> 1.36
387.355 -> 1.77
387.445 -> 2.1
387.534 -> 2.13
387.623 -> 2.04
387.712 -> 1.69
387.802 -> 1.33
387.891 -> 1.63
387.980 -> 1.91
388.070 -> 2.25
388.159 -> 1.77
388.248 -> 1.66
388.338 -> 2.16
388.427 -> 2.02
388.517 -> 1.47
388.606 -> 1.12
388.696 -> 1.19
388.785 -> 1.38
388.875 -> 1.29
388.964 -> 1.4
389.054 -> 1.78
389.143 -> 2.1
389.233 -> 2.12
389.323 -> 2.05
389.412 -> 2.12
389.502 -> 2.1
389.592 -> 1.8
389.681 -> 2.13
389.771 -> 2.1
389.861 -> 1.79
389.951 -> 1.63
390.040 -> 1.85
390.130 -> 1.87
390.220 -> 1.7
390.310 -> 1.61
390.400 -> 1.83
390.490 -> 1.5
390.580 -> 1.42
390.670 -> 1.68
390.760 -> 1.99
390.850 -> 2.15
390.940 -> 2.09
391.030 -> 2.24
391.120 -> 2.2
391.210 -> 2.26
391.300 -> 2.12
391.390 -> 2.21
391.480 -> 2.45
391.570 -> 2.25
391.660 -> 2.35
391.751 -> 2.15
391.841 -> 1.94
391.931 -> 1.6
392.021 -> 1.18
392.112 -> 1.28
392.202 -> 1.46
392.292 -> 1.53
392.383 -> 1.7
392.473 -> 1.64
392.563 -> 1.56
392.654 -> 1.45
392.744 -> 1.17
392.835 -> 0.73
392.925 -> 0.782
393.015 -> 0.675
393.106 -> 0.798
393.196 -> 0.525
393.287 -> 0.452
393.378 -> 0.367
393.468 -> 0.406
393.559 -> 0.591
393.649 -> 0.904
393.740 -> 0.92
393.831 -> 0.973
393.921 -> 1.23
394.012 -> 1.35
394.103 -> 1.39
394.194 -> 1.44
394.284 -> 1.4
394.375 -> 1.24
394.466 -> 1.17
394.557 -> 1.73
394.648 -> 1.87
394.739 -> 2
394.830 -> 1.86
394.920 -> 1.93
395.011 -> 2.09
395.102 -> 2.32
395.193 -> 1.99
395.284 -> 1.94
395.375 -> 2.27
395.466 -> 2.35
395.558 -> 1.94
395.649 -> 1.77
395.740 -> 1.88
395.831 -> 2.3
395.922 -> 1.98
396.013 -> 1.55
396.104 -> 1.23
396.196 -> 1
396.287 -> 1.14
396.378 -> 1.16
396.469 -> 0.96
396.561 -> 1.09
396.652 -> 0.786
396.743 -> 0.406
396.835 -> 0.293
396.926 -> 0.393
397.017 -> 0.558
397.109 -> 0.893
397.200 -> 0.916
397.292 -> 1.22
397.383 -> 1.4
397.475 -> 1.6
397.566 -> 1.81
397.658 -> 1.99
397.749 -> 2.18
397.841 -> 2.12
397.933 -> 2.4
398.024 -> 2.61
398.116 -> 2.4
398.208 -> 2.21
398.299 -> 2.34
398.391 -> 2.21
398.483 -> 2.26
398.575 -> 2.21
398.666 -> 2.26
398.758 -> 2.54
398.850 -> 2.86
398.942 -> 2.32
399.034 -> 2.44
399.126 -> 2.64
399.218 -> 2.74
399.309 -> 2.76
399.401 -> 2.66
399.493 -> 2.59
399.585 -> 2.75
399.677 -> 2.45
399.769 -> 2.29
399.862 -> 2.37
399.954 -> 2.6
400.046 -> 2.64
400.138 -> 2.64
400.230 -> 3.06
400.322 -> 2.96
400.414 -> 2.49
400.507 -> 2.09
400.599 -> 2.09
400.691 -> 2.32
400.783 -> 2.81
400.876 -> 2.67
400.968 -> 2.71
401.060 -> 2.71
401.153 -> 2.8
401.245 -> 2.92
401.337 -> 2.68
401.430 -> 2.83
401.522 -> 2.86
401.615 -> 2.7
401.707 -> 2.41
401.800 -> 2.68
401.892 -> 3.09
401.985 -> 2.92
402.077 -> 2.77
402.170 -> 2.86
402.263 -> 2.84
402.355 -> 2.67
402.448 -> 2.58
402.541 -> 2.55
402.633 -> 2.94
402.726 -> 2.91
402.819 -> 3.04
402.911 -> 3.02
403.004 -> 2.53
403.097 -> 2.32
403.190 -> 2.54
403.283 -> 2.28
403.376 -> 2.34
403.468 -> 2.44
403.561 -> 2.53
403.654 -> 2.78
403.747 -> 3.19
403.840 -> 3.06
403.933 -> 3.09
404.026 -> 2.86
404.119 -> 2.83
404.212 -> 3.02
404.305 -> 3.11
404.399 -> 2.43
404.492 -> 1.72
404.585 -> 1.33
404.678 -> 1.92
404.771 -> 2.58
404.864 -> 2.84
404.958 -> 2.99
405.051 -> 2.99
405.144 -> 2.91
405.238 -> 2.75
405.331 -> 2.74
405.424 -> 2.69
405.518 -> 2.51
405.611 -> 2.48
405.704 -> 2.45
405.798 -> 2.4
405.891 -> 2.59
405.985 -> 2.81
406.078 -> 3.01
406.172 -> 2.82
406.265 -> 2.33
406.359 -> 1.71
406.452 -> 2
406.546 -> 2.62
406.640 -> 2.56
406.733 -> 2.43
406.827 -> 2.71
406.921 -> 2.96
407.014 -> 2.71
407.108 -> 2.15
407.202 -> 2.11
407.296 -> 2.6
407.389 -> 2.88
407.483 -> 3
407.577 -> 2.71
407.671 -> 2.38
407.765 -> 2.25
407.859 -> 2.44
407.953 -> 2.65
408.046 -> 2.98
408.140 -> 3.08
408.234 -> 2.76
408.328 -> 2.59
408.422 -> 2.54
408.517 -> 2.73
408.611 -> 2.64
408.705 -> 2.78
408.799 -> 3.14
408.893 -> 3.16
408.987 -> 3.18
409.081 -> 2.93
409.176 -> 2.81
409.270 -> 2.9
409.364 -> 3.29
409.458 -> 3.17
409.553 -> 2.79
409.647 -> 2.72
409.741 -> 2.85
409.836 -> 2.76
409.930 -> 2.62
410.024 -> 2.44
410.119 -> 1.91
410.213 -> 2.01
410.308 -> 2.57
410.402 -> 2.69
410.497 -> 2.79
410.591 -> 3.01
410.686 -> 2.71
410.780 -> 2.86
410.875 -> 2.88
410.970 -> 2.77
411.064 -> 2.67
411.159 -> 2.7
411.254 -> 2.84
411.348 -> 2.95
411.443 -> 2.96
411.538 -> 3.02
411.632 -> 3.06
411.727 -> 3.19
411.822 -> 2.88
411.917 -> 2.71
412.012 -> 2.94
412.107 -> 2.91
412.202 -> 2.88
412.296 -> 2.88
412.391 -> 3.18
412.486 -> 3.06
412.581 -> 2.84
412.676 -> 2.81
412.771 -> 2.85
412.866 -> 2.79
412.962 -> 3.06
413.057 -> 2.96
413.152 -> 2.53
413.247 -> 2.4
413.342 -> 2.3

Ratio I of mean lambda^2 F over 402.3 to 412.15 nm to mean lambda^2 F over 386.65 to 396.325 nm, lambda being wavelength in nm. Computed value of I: 1.8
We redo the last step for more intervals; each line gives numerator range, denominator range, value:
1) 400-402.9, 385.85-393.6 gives 1.75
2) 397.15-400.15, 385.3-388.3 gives 1.43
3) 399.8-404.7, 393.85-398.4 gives 1.71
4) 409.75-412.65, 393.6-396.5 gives 1.88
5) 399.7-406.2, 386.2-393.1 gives 1.62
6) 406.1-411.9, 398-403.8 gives 1.08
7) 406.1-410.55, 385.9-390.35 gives 1.67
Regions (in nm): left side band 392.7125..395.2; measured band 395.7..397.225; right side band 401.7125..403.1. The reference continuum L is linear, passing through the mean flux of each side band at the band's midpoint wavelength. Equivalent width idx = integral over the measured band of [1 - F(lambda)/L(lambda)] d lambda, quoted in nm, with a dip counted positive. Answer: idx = 0.51 nm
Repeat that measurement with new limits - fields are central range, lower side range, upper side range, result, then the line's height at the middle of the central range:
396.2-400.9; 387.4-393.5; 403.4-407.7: 0.37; 2.17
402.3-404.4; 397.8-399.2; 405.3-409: -0.19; 2.53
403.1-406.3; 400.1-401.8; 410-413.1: 0.10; 2.71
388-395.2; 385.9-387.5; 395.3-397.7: -0.34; 1.53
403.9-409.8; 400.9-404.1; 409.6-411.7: 0.14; 2.74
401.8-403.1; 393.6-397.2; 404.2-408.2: -0.38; 2.17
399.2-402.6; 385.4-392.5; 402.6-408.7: -0.41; 2.38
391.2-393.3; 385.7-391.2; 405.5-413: 0.45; 1.94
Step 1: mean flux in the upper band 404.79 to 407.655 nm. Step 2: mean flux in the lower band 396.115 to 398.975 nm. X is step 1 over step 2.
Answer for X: 1.61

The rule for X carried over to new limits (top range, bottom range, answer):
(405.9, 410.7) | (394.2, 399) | 1.56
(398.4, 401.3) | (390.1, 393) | 1.47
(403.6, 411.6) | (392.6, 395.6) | 2.00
